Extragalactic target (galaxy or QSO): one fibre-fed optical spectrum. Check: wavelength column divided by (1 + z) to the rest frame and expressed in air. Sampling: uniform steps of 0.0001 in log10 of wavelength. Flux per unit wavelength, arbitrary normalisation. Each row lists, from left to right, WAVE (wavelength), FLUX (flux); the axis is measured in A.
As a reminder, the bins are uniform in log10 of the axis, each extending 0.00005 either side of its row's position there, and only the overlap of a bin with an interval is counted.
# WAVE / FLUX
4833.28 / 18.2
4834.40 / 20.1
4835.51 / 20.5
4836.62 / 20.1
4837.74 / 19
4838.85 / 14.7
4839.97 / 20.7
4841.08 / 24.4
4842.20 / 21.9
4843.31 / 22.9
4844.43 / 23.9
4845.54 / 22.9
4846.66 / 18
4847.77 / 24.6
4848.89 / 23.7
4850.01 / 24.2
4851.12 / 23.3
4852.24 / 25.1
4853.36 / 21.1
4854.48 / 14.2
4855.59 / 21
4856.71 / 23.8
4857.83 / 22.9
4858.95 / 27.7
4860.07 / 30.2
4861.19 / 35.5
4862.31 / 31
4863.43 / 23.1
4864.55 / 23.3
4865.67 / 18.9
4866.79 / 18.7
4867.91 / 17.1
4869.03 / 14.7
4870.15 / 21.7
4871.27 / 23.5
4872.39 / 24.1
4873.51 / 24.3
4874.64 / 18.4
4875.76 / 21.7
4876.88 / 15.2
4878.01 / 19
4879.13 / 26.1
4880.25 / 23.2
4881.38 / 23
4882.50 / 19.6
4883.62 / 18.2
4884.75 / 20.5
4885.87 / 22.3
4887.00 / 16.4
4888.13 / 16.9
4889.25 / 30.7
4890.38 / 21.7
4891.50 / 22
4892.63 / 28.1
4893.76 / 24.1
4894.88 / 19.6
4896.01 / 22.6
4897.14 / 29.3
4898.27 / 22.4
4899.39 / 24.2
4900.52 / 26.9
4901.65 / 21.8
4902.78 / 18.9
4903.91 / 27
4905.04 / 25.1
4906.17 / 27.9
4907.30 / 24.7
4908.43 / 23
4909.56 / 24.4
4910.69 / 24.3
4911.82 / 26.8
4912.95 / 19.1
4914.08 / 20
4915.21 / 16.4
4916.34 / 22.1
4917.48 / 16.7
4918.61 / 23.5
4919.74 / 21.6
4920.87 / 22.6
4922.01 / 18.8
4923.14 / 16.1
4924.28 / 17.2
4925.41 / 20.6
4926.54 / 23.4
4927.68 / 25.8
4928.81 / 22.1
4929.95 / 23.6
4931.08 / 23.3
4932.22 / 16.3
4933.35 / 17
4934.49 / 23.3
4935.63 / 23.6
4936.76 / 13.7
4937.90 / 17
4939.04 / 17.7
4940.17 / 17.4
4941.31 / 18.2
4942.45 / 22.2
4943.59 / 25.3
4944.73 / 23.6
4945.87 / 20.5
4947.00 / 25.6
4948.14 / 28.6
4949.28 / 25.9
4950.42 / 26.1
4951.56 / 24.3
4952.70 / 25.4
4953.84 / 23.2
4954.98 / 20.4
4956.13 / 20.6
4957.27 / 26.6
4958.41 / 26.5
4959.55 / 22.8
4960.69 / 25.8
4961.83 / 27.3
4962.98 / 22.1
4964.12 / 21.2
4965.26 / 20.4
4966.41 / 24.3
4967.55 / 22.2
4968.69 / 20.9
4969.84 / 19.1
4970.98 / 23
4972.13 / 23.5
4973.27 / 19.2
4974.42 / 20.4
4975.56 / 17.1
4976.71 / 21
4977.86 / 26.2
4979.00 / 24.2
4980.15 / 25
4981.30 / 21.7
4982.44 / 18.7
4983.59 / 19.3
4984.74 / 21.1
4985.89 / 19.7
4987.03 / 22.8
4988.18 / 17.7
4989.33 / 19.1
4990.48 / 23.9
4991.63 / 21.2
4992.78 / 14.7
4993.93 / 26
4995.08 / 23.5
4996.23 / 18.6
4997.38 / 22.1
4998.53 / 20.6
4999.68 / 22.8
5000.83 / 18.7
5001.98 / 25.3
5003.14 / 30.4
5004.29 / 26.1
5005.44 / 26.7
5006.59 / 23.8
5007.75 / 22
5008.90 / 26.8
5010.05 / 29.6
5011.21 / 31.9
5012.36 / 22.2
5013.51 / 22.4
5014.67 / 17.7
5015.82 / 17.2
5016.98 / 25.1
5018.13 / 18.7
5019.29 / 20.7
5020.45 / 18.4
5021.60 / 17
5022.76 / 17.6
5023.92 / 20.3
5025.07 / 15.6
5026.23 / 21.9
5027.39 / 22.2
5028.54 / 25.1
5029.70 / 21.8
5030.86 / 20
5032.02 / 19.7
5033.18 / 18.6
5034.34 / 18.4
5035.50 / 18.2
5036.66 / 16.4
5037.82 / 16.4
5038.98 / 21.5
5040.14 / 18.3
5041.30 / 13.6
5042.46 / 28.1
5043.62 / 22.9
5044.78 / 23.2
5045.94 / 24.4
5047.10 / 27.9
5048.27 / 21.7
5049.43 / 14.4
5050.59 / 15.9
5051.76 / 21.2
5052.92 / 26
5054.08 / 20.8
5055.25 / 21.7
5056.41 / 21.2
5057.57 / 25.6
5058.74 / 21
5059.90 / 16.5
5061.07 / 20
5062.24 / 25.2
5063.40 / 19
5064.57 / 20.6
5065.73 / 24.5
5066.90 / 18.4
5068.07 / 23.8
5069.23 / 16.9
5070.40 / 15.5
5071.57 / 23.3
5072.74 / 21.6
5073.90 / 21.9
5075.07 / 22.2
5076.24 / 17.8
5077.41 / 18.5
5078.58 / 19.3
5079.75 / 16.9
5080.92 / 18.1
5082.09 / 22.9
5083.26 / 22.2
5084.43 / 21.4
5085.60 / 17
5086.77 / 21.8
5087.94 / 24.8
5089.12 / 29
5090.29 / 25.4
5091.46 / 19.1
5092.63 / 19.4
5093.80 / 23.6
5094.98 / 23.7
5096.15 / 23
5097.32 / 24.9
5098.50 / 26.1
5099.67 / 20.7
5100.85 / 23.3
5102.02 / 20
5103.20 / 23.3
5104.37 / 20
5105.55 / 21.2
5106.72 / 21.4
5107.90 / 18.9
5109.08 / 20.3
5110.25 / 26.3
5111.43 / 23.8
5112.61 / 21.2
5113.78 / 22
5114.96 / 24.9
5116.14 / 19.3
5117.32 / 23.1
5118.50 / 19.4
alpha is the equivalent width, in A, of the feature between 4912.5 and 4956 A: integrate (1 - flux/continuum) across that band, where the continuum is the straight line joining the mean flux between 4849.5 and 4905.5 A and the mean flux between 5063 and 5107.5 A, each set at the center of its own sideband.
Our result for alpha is 2.05 A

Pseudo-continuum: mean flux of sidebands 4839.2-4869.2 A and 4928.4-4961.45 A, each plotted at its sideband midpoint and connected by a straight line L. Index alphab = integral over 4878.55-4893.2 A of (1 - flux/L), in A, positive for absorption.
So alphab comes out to 0.3 A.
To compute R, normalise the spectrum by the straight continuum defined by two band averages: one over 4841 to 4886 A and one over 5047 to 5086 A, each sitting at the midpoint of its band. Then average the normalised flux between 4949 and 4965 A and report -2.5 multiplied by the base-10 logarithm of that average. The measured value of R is -0.12 mag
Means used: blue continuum 22.4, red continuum 20.5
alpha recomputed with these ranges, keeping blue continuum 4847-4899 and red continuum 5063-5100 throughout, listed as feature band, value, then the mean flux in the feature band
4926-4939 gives 0.9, 20.7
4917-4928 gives 0.9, 20.5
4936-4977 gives -0.2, 22.2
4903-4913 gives -1.1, 24.8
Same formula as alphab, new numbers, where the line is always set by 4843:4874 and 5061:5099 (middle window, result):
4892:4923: -0.31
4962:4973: 0.14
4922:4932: 0.61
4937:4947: 0.94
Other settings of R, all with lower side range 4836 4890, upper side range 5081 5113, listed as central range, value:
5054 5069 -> 0.048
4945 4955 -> -0.117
